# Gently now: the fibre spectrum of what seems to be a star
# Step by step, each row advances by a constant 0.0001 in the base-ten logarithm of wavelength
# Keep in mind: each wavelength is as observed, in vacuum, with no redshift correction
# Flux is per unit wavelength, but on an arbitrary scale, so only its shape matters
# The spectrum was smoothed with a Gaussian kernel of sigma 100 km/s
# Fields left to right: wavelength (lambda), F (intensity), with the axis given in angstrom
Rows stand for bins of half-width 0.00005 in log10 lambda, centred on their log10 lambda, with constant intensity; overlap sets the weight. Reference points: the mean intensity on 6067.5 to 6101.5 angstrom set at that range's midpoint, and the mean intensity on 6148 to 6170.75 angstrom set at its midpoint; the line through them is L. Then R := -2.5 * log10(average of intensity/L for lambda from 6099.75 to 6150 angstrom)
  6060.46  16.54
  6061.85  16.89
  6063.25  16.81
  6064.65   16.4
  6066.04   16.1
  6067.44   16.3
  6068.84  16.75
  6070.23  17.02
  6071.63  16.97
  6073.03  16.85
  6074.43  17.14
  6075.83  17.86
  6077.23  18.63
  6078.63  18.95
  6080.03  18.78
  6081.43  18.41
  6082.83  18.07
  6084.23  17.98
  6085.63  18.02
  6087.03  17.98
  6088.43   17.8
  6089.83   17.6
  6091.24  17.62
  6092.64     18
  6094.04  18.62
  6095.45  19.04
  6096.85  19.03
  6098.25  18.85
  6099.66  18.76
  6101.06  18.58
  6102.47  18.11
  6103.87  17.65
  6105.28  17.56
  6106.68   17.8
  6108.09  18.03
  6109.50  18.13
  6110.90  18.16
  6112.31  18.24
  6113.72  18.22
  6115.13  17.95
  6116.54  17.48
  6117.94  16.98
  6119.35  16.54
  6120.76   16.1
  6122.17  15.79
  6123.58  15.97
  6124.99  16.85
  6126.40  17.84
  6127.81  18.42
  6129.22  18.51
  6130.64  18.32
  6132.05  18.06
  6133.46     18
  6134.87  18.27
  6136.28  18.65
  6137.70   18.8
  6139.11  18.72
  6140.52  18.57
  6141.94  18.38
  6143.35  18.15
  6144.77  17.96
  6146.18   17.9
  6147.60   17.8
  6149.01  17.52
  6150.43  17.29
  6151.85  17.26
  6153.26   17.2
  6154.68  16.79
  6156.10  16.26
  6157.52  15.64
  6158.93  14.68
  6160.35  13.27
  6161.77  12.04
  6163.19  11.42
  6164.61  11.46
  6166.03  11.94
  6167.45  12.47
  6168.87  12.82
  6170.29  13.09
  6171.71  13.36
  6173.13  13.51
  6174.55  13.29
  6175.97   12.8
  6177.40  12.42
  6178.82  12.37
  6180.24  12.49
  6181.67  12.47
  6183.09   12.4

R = -0.112 mag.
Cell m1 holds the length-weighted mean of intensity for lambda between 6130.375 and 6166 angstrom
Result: 16.6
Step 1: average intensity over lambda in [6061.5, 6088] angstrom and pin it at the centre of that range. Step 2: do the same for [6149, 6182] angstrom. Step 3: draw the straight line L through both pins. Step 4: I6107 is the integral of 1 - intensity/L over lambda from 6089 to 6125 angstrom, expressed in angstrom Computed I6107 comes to -3.5 angstrom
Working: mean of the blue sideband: 17.5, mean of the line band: 17.8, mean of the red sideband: 13.8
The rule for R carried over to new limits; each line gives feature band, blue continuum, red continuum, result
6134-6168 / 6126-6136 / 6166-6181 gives -0.03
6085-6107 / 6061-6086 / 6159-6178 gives -0.12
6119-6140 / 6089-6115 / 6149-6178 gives -0.09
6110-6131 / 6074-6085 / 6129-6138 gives 0.05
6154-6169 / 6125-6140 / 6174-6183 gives 0.09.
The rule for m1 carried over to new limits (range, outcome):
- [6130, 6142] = 18.4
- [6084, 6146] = 18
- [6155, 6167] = 13.4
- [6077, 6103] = 18.4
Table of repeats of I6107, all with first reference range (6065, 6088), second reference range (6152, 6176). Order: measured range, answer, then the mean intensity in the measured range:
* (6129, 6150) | -4.8 angstrom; 18.2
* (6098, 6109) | -1.2 angstrom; 18.1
